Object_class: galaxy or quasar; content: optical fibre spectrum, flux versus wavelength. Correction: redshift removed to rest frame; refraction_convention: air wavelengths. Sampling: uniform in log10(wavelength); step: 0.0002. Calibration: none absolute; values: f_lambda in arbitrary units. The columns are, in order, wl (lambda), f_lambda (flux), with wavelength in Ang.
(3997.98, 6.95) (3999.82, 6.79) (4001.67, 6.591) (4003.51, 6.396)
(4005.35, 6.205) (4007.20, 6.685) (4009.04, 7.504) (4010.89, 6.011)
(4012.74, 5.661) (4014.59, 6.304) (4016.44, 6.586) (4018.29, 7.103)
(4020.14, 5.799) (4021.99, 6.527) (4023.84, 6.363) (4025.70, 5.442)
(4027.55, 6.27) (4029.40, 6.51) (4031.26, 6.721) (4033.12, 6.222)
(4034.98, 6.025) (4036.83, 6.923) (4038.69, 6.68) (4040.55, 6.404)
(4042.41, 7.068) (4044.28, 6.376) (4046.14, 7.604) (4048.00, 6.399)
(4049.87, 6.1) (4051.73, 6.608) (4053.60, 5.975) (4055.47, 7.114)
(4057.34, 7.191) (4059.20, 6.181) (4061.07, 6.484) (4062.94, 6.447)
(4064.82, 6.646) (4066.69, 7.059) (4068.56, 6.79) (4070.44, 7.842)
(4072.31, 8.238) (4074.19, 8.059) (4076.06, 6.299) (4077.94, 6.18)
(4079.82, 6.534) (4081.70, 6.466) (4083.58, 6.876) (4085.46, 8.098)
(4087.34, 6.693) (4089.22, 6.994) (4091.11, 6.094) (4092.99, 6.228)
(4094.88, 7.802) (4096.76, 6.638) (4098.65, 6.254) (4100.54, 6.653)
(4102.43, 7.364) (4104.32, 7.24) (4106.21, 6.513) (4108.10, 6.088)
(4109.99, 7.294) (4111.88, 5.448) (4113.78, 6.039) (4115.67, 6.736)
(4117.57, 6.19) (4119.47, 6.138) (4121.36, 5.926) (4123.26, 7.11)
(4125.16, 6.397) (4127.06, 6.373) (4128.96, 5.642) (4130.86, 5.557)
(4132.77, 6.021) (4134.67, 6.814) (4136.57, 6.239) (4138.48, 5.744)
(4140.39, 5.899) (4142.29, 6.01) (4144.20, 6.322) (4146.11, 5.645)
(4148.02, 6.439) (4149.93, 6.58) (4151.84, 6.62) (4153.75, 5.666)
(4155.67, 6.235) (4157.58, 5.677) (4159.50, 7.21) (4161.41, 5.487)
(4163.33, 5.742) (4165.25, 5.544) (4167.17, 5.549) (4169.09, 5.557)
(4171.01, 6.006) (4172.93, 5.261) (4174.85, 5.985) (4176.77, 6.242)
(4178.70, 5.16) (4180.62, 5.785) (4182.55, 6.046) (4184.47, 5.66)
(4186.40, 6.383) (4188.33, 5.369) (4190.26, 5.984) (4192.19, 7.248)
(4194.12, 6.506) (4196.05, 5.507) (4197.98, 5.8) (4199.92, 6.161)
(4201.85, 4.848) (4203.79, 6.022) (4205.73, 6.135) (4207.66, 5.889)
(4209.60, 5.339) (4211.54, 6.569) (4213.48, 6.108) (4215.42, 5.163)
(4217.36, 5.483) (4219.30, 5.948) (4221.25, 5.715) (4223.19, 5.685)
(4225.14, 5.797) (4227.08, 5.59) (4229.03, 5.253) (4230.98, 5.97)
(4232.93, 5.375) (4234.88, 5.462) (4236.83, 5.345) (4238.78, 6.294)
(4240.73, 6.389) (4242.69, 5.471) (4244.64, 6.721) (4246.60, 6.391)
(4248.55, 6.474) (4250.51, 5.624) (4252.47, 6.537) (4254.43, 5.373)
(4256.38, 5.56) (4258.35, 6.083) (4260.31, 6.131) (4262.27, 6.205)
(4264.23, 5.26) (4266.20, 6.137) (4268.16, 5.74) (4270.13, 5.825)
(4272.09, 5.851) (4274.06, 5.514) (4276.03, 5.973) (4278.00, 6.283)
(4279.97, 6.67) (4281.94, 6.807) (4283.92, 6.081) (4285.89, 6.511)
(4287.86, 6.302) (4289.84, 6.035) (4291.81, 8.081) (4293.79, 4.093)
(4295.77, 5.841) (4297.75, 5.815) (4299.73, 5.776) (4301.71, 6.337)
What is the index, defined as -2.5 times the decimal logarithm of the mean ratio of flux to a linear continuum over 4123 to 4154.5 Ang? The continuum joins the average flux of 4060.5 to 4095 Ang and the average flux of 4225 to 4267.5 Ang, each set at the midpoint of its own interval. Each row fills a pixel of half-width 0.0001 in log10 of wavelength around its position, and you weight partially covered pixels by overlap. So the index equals 0.07 mag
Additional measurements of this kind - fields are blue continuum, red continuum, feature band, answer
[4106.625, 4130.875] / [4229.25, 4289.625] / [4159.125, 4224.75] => 0.05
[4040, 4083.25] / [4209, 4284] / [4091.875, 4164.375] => 0.03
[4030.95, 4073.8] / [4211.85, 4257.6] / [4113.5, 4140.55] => 0.03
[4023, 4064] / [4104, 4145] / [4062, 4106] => -0.09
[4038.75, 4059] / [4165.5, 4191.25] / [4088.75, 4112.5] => -0.06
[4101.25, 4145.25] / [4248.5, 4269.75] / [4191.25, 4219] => 0.03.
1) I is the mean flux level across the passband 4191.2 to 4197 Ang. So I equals 6.42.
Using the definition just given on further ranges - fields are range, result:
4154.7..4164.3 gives 6.06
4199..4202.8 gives 5.51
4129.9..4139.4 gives 6.07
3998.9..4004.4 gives 6.59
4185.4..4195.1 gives 6.29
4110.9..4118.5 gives 6.11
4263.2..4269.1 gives 5.72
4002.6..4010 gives 6.7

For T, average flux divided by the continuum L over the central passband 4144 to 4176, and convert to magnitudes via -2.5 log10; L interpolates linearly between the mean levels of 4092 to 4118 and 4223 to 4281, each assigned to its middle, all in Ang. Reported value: 0.07 mag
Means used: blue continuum 6.61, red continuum 5.9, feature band 5.97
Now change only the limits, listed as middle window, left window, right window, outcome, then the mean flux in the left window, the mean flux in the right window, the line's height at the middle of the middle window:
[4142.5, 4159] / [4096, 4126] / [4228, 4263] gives 0.03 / 6.5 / 5.92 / 6.33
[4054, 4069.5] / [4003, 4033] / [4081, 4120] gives -0.03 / 6.38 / 6.67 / 6.53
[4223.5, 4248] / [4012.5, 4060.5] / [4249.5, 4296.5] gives 0.05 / 6.48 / 6.02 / 6.09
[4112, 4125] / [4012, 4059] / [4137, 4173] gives -0.03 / 6.48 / 5.98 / 6.13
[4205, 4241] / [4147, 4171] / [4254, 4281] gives 0.04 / 6.02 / 5.91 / 5.96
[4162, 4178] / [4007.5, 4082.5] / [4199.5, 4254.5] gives 0.07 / 6.62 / 5.84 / 6.08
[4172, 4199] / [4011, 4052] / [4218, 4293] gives 0.04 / 6.43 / 6.01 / 6.14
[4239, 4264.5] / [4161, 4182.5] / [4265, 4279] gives -0.04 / 5.68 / 5.89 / 5.85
